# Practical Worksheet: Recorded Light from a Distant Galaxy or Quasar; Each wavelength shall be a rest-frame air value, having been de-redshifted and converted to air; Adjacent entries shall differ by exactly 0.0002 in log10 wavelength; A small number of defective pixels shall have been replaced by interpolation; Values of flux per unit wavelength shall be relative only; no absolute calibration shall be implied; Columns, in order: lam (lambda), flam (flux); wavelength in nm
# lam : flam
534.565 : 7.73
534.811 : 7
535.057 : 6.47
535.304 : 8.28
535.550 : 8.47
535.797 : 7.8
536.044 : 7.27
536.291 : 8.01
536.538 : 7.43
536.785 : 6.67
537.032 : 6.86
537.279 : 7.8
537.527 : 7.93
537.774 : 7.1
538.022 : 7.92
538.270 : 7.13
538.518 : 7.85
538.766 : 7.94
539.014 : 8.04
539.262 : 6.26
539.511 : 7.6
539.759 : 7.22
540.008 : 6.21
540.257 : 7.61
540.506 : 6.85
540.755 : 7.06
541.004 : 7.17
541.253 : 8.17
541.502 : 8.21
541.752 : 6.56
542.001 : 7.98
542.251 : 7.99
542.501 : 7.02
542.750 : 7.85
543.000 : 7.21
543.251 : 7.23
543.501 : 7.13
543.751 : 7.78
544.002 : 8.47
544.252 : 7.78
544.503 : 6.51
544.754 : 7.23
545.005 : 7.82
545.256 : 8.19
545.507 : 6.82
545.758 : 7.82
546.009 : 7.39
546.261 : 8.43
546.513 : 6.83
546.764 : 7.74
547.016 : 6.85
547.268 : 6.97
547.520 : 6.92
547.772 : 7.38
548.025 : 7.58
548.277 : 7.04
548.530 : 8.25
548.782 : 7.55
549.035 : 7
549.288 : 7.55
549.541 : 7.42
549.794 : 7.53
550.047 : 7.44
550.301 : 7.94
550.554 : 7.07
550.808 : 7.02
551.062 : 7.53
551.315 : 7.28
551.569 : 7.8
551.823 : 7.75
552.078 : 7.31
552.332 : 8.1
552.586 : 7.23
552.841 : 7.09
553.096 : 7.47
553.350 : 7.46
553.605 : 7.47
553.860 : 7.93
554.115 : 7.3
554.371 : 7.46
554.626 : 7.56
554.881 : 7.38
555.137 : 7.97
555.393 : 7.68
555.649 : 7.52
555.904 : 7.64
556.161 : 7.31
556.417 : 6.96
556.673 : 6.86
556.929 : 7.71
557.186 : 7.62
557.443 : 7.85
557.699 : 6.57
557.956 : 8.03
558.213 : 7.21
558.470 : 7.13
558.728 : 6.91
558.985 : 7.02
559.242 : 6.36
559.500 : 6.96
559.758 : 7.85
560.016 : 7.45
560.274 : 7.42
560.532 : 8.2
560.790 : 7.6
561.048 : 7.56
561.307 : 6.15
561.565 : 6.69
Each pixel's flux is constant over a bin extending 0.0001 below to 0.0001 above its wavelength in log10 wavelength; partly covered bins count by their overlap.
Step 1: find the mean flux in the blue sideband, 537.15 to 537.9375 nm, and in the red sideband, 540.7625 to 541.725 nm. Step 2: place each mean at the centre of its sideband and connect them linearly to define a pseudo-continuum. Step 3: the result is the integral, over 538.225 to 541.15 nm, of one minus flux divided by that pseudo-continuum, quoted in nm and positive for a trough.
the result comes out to 0.141 nm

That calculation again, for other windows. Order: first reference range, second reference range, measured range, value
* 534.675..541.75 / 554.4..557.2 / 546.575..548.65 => 0.035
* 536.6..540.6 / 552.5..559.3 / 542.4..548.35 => -0.068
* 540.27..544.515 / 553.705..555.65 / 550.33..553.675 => 0.060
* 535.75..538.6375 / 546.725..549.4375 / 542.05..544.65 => -0.040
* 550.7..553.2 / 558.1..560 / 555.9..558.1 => -0.058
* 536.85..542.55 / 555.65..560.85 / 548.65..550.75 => -0.016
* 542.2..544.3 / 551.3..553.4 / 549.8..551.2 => 0.022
